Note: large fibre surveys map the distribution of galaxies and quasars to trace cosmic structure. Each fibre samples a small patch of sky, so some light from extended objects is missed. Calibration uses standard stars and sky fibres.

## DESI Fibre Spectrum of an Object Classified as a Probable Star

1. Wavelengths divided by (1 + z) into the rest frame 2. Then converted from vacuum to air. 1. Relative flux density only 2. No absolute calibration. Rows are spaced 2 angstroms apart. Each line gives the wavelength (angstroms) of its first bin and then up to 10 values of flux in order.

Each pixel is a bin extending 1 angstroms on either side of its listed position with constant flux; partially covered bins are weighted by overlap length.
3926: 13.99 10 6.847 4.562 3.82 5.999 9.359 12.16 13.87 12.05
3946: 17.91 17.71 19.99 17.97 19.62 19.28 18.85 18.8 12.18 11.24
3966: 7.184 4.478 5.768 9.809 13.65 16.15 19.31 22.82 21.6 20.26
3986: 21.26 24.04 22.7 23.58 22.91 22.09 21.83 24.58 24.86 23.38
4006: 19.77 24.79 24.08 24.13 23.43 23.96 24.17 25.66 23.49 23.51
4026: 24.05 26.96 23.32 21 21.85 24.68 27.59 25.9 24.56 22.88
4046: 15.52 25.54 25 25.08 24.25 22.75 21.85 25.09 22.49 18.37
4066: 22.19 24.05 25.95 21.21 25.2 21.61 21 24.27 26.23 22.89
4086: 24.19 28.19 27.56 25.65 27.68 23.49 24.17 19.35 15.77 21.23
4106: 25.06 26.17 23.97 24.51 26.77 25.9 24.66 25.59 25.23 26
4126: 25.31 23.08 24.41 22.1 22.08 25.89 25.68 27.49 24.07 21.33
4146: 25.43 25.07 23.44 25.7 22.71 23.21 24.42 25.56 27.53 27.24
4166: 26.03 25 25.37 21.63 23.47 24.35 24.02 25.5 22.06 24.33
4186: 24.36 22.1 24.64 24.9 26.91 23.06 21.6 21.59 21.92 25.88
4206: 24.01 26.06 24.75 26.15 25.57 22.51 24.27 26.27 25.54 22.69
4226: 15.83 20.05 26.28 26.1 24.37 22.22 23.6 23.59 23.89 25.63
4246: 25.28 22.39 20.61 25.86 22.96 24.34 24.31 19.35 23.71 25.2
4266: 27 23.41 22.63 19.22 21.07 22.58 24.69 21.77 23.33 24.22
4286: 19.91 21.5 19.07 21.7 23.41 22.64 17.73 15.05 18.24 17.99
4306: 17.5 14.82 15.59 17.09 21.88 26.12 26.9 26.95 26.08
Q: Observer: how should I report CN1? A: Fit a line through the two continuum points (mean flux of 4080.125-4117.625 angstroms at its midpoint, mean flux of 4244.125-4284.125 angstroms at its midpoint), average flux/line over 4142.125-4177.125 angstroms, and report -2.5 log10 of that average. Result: -0.03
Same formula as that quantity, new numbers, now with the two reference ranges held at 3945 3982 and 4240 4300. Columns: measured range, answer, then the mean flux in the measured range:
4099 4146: -0.25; 24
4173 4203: -0.15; 23.7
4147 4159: -0.21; 24.1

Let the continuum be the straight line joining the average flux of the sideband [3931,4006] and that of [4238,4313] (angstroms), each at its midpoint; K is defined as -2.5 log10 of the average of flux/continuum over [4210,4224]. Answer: -0.20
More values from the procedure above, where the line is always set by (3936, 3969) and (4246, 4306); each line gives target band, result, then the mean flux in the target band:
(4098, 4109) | -0.22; 21.8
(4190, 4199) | -0.21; 24.2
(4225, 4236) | -0.08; 22.5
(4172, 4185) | -0.21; 23.8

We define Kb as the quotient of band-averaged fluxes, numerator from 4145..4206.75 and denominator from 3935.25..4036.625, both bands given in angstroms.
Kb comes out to 1.27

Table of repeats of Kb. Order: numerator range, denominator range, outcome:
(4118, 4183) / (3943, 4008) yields 1.35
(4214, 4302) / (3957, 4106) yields 1.04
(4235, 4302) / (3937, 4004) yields 1.29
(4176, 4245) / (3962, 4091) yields 1.09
